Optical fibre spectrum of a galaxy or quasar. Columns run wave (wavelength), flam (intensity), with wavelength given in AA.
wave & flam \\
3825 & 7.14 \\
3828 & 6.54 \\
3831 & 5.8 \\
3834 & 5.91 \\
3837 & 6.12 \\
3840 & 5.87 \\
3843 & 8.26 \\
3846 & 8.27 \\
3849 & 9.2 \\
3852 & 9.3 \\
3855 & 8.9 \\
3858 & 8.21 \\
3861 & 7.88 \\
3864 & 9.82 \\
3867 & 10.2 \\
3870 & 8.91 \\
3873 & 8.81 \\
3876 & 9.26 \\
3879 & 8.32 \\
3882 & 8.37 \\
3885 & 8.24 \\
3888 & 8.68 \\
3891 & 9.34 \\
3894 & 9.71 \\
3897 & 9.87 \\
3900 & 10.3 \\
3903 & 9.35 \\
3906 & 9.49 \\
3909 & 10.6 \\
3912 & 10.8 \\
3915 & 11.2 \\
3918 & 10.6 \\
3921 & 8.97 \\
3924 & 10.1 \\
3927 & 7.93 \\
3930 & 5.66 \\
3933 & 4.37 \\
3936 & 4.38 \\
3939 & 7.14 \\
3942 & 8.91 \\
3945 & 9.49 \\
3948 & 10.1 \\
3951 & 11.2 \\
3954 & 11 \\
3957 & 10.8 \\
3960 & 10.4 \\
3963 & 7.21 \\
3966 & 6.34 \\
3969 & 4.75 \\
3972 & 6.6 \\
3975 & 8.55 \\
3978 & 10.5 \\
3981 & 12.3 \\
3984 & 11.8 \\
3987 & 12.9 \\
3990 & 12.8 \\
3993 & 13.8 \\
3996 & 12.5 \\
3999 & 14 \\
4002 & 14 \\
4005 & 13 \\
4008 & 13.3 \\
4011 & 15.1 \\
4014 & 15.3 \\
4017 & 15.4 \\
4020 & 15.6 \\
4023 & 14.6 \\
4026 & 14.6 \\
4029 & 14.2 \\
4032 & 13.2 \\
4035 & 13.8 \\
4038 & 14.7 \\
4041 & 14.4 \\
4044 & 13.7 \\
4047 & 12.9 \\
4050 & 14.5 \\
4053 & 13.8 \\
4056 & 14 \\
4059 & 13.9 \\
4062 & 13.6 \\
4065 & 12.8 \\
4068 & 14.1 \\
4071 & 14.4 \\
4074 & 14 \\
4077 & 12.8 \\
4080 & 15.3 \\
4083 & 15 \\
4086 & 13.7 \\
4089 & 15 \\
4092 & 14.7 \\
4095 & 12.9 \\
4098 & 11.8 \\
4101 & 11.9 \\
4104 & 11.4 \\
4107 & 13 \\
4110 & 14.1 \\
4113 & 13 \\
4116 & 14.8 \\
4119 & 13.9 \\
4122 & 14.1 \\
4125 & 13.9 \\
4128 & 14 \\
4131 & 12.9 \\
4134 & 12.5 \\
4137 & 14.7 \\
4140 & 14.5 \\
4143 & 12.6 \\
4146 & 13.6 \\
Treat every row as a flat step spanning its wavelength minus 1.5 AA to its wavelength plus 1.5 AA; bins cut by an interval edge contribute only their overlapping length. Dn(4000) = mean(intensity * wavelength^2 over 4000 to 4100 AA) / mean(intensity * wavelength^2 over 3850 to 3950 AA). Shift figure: 1.70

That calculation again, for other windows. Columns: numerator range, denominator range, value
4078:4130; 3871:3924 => 1.59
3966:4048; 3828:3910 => 1.60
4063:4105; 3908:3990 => 1.59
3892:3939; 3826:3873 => 1.15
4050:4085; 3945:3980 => 1.65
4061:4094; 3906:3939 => 1.81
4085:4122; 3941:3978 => 1.62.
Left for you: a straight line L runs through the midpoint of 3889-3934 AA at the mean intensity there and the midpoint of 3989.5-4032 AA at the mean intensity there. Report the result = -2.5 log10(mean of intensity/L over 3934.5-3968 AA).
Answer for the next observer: 0.27 mag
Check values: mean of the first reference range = 9.27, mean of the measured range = 8.75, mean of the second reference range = 14.2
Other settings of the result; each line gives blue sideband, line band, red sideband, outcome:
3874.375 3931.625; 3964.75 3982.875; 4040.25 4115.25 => 0.318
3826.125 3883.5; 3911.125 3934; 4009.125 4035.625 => 0.217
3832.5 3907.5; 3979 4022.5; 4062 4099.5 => -0.151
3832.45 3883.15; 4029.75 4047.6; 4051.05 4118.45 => -0.105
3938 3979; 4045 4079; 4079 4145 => -0.144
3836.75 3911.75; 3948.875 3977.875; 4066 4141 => 0.234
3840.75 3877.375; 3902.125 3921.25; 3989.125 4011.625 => 0.036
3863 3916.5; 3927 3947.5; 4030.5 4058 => 0.492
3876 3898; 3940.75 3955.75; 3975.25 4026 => 0.123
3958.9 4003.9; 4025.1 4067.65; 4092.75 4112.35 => -0.187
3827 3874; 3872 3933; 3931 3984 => -0.112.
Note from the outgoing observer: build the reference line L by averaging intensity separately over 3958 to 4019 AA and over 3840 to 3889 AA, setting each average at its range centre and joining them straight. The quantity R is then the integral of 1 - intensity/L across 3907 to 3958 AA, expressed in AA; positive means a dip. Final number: 6.2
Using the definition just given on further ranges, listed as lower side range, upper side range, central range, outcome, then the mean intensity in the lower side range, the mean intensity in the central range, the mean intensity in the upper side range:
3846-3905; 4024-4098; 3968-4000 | 2.6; 9.07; 11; 14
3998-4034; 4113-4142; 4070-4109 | 1.4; 14.4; 13.5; 13.9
